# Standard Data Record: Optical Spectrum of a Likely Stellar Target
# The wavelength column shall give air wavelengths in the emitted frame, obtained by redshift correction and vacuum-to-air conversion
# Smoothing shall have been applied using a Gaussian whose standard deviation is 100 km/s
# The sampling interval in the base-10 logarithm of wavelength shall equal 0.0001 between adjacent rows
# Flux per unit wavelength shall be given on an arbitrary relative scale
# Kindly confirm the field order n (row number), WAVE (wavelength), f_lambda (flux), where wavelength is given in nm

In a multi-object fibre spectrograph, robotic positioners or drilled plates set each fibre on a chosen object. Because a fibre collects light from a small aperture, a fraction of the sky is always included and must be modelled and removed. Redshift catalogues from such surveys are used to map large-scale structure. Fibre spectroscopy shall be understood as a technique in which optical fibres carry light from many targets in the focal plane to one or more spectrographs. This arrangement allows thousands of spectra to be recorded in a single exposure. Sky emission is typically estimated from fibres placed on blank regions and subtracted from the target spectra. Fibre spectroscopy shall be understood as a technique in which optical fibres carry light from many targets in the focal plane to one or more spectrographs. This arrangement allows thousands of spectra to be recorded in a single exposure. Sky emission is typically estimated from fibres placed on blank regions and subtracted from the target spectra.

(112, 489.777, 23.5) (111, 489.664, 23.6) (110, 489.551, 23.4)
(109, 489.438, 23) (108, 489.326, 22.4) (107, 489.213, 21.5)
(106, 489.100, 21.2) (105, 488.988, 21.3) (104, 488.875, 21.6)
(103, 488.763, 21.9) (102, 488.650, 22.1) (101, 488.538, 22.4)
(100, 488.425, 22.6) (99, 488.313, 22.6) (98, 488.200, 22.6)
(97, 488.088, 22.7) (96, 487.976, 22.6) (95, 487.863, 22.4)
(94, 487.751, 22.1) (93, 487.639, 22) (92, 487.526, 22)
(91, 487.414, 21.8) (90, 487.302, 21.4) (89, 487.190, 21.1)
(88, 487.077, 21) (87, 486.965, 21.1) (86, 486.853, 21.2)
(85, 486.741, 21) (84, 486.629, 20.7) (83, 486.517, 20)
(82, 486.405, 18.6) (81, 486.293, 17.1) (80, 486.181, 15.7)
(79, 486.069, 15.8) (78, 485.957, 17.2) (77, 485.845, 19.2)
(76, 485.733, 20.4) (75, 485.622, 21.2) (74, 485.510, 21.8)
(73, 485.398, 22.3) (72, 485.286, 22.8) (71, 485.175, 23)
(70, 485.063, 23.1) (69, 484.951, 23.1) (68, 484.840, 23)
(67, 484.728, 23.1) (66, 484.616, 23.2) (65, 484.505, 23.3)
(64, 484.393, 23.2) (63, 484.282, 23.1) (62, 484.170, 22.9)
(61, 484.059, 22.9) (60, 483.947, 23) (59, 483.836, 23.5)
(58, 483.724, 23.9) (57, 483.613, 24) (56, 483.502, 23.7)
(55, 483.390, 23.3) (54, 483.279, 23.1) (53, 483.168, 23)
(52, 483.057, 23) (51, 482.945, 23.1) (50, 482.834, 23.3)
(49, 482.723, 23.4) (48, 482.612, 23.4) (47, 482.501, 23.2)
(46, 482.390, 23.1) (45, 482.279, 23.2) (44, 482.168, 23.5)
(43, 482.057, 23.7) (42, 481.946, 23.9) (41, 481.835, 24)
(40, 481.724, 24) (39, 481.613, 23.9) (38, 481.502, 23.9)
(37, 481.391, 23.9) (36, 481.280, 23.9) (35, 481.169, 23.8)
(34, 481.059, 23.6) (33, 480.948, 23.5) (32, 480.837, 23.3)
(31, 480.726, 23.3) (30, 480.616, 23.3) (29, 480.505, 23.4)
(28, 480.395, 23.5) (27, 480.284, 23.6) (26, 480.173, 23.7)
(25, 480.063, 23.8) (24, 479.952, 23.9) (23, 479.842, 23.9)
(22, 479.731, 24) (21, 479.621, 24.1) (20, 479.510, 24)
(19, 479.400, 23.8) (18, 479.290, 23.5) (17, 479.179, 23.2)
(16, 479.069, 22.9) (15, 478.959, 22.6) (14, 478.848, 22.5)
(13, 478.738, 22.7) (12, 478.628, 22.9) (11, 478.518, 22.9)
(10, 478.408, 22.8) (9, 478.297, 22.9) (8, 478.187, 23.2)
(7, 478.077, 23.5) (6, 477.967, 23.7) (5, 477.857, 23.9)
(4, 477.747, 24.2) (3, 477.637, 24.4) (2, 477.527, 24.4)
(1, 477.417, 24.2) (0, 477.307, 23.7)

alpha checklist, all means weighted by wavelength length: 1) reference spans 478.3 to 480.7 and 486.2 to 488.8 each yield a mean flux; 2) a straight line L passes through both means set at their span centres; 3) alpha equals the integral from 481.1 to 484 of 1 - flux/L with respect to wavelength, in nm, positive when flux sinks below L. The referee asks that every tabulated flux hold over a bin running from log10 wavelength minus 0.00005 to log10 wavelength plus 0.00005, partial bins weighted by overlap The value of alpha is -0.12 nm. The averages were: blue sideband 23.4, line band 23.5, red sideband 21.3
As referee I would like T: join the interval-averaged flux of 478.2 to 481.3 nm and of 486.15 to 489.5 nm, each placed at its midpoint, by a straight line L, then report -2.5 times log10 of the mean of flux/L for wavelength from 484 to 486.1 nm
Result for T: 0.01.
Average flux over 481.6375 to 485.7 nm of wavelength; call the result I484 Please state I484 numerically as 23.2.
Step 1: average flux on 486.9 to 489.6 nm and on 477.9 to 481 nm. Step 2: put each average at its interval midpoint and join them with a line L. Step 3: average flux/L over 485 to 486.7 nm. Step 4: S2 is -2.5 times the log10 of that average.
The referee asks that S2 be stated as 0.126 mag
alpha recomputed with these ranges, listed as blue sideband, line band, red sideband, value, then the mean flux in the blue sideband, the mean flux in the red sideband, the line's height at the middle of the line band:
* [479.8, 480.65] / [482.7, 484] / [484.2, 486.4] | -0.08 nm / 23.6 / 21.1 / 22.1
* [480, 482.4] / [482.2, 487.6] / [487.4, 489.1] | 0.23 nm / 23.6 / 22.2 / 22.9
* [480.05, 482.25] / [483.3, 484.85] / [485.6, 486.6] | -0.21 nm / 23.7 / 18.3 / 20.5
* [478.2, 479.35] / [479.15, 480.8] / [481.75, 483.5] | -0.04 nm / 22.9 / 23.4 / 23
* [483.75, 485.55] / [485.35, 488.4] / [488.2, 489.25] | 0.24 nm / 23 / 22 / 22.4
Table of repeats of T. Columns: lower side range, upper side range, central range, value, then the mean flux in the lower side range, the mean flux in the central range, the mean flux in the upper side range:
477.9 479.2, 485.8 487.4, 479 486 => -0.09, 23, 23.2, 19.4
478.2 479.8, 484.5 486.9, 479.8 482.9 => -0.06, 23.2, 23.6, 20.7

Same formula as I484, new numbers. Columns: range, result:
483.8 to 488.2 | 21.4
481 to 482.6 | 23.7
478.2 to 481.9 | 23.5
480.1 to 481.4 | 23.6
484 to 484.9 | 23.1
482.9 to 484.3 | 23.3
